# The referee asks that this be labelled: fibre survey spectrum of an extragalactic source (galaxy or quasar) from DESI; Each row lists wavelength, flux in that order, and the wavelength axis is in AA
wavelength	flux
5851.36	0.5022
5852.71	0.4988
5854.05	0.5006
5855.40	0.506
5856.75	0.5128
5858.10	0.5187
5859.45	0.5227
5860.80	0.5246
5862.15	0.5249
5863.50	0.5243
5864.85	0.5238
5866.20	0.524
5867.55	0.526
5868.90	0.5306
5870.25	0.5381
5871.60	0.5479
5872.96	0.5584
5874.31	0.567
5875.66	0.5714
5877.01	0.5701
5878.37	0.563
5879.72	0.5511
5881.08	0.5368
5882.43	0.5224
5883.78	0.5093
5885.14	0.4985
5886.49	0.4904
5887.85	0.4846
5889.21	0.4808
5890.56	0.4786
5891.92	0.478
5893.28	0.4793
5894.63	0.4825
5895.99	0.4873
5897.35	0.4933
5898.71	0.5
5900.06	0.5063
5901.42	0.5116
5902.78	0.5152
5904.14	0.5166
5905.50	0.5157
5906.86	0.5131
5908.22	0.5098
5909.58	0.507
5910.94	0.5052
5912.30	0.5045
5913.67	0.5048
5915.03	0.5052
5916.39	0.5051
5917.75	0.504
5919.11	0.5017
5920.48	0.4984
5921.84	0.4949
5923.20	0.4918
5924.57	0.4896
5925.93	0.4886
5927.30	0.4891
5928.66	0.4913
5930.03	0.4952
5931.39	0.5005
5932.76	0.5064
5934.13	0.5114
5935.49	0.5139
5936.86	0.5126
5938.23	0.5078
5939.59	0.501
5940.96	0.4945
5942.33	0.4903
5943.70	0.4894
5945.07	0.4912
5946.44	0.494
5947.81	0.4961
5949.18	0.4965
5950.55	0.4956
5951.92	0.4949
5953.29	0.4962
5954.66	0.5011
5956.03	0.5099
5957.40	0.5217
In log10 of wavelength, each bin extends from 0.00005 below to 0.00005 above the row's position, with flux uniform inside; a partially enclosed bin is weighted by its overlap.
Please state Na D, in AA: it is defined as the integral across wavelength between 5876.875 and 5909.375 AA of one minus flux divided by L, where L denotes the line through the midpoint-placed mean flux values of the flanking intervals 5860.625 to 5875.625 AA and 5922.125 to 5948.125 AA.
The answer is 1.0 AA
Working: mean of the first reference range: 0.537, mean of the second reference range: 0.497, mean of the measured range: 0.507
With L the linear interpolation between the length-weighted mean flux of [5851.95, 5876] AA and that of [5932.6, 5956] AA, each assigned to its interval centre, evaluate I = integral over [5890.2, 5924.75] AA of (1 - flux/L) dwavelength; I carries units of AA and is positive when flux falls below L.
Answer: 0.8 AA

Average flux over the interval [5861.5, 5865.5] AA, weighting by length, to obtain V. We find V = 0.524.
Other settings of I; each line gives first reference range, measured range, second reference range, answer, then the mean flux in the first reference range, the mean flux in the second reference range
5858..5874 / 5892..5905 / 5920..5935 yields 0.4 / 0.532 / 0.496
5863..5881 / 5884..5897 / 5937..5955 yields 1.2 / 0.546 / 0.496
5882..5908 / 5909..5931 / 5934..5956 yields 0.0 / 0.498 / 0.499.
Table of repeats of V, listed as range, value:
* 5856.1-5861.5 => 0.519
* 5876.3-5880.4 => 0.561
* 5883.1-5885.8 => 0.504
